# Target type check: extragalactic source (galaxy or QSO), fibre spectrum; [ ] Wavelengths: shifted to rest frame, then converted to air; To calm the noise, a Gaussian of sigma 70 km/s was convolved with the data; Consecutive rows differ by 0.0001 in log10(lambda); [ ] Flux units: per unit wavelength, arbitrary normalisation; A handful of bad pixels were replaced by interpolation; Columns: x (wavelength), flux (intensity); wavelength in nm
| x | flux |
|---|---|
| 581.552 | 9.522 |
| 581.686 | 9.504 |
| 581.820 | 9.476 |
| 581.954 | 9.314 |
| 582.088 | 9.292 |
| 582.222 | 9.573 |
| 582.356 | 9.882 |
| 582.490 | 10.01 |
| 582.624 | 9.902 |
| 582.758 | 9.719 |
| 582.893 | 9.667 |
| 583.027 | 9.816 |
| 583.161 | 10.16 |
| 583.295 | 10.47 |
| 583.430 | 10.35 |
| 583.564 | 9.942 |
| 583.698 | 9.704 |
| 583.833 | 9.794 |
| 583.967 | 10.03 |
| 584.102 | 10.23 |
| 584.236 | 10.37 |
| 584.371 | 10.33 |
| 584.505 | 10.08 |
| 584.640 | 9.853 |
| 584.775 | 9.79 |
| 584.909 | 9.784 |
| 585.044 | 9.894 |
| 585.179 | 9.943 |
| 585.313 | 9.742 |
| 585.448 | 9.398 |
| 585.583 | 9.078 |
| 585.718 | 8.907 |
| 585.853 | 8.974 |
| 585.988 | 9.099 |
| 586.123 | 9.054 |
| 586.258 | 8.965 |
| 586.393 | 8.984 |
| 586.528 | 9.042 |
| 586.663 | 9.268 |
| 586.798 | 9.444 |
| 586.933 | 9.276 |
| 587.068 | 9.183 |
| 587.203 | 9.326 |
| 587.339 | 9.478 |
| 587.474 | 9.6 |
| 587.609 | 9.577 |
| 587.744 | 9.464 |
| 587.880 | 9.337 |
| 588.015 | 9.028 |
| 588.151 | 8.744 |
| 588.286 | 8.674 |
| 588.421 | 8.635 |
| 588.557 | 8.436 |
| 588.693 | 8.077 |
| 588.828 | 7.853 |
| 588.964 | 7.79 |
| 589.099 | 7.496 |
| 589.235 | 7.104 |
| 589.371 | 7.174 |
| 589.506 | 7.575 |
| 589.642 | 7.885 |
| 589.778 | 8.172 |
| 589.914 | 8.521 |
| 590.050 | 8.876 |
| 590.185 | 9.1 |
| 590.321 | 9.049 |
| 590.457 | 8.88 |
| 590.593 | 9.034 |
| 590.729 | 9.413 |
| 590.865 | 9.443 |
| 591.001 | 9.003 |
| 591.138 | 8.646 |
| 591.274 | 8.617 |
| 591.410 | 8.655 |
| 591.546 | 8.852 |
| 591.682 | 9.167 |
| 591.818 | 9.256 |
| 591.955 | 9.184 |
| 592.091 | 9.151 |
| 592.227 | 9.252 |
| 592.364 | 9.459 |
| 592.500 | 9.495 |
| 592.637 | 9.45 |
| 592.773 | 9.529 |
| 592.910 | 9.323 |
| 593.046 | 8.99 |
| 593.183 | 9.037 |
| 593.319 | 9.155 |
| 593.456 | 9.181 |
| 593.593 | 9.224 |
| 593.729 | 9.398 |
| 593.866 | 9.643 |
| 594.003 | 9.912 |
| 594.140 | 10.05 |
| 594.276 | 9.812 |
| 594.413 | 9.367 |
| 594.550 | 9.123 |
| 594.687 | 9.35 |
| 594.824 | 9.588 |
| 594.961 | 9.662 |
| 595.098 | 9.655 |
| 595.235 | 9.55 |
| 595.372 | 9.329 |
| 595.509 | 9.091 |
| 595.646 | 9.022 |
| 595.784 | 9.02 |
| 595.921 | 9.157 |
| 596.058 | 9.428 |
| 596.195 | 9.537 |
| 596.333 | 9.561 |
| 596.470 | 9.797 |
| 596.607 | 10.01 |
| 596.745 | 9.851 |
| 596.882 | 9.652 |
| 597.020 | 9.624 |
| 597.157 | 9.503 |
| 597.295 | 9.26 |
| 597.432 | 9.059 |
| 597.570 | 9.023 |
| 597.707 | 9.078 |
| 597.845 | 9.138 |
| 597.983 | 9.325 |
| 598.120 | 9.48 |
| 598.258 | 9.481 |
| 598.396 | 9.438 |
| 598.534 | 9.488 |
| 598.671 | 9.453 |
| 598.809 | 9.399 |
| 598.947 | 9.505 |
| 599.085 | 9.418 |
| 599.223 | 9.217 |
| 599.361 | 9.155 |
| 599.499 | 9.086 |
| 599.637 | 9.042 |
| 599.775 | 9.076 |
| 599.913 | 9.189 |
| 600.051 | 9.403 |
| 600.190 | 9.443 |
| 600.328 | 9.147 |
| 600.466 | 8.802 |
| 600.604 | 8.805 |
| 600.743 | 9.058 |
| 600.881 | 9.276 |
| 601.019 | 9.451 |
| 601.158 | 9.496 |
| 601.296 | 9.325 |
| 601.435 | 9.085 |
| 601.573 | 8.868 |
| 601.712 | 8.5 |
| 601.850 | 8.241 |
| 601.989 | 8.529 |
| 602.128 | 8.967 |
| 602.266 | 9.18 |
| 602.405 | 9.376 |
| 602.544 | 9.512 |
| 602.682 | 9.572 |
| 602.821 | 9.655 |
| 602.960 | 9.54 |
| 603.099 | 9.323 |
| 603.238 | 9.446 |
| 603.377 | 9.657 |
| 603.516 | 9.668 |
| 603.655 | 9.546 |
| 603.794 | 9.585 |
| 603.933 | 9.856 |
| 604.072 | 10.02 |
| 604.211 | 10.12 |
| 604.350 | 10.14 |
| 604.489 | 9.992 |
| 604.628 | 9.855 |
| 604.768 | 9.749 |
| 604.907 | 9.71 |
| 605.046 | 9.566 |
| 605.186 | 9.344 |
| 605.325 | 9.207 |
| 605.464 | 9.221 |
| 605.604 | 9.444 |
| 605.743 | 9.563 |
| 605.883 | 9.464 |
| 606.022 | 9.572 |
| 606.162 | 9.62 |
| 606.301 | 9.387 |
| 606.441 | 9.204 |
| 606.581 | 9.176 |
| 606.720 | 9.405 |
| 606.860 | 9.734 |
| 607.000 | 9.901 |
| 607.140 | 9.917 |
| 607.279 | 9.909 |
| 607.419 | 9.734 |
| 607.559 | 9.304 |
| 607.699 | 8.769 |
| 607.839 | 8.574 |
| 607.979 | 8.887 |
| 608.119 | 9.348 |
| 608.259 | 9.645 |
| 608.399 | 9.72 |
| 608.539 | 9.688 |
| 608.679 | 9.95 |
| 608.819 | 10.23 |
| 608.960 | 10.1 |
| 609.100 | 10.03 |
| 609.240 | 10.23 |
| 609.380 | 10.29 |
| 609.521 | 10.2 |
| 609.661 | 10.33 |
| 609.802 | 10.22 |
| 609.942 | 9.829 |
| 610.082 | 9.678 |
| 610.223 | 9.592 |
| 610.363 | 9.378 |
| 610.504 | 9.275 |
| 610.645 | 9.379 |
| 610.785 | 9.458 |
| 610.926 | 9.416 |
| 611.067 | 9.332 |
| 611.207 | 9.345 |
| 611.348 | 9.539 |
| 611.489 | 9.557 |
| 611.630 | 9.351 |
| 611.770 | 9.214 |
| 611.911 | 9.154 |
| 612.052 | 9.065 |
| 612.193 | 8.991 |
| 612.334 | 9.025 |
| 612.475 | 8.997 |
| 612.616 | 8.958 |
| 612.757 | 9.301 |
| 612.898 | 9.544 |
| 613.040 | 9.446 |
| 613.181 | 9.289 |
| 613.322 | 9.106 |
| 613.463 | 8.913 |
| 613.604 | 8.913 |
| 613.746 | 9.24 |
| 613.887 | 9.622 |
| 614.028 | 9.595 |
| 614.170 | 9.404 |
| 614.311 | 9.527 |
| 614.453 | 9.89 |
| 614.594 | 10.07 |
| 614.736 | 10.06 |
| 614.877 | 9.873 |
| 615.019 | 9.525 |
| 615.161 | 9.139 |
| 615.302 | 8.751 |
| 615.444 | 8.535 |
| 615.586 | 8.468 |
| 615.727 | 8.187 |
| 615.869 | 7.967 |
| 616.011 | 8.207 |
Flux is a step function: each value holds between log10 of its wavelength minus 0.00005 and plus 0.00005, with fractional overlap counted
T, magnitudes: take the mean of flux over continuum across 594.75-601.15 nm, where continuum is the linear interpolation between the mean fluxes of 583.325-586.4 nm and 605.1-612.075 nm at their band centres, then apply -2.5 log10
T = 0.031 mag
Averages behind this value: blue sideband 9.69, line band 9.34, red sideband 9.56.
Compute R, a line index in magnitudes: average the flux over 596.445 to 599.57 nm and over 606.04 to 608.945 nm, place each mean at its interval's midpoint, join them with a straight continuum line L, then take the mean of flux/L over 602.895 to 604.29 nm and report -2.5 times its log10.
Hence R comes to -0.02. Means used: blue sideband 9.41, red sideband 9.52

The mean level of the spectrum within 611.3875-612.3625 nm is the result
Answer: 9.21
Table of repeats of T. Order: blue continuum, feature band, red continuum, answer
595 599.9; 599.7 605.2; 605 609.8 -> 0.014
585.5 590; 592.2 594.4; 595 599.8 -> -0.040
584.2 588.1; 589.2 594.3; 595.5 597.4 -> 0.054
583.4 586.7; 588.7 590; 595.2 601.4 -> 0.222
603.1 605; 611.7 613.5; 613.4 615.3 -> 0.045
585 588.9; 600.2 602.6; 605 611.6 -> 0.046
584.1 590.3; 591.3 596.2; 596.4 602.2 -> -0.023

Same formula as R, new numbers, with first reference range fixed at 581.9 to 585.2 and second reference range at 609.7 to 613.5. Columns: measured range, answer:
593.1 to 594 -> 0.05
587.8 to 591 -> 0.16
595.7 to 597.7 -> 0.02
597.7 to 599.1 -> 0.03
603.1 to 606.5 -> -0.01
